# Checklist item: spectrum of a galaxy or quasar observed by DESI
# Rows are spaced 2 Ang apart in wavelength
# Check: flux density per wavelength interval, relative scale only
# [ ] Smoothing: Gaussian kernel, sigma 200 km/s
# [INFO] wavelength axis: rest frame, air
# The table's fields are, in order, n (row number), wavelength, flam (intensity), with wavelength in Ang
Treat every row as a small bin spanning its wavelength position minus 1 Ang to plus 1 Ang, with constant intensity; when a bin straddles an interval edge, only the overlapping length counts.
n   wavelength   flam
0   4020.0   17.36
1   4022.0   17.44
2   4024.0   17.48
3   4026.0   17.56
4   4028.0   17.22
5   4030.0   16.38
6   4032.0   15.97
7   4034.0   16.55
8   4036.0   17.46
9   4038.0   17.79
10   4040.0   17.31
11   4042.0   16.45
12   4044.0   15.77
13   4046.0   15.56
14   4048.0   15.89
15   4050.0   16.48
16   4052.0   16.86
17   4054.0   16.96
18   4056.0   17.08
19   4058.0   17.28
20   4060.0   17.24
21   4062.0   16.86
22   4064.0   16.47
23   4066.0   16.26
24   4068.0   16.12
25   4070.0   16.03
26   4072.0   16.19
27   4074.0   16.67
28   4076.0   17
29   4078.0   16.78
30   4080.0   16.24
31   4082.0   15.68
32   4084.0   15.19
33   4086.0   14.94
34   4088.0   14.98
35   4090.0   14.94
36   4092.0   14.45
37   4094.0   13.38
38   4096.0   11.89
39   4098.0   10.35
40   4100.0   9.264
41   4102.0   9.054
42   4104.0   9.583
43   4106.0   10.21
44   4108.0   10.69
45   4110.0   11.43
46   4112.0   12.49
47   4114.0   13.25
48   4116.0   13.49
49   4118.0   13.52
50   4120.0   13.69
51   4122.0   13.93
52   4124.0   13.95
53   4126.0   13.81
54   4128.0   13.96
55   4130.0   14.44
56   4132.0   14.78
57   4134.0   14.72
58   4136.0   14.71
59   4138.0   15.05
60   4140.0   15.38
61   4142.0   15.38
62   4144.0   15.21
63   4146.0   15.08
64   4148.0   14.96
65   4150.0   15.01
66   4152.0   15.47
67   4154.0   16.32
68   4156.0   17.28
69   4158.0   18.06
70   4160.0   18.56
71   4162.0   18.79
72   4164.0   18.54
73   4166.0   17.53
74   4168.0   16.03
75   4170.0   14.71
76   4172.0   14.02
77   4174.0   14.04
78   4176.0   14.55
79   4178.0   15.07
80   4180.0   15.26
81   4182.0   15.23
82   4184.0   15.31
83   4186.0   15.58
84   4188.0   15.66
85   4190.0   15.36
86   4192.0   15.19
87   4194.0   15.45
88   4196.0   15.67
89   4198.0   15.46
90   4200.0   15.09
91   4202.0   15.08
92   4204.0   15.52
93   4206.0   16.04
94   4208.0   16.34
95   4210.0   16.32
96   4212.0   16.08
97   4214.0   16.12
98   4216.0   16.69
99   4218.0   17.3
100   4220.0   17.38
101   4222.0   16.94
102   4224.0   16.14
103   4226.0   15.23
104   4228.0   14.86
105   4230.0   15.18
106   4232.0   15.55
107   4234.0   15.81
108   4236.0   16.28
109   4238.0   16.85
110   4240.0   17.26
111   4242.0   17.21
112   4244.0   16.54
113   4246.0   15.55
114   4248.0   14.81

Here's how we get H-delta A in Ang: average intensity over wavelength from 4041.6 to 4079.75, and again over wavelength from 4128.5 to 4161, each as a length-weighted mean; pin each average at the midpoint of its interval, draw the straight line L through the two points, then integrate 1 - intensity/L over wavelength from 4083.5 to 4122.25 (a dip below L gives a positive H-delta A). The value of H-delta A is 8.7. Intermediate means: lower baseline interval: 16.5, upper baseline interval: 15.6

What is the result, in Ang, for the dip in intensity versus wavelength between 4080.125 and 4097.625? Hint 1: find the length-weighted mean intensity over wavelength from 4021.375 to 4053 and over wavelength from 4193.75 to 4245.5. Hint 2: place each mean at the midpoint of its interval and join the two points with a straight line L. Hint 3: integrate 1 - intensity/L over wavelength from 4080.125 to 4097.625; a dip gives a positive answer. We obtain 2.3 Ang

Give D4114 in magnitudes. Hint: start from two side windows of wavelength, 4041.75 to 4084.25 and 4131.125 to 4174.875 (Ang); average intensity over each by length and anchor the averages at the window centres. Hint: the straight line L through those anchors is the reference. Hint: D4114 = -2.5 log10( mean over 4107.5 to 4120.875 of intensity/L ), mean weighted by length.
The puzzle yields 0.26 mag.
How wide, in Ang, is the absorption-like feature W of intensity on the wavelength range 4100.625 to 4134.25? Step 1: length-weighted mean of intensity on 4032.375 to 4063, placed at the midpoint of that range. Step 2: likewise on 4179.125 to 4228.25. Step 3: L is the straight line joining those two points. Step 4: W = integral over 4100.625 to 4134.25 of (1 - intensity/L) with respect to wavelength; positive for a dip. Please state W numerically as 7.5 Ang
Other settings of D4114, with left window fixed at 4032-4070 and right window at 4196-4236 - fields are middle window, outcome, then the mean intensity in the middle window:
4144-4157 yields 0.040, 15.6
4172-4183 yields 0.096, 14.8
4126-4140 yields 0.119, 14.6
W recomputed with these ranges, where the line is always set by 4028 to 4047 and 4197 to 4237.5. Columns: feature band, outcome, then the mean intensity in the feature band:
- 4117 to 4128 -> 1.7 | 13.8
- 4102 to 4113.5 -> 3.9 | 10.8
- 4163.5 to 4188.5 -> 1.1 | 15.4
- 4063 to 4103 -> 4.5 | 14.6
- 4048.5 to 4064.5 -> -0.3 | 16.9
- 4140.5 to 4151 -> 0.7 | 15.1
